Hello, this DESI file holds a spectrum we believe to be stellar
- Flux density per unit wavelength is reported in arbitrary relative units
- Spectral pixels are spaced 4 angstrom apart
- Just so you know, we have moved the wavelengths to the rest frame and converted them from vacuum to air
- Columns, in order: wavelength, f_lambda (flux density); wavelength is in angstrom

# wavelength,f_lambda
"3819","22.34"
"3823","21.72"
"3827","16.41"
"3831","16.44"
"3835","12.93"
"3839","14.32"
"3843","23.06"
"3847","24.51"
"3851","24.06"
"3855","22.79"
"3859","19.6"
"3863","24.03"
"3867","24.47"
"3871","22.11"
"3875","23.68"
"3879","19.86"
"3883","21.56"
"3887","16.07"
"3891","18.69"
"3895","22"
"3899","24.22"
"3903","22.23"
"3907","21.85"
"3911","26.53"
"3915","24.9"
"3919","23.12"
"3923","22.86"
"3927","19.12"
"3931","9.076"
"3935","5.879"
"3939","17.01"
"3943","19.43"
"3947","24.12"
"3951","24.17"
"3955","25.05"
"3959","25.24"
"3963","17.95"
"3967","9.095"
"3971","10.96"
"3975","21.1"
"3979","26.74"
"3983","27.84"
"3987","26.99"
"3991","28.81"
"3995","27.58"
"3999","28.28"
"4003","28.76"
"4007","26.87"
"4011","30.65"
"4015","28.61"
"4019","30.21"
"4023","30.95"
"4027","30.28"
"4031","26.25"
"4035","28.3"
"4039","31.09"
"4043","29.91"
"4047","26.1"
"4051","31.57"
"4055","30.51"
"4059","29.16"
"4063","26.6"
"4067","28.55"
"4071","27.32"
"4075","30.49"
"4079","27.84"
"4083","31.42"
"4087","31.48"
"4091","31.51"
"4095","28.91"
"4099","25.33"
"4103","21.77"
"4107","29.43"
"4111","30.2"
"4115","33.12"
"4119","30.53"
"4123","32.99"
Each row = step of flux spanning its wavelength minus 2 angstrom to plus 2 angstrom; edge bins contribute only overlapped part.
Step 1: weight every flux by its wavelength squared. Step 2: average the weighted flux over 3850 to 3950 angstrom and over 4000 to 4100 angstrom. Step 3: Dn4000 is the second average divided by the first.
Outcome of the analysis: 1.5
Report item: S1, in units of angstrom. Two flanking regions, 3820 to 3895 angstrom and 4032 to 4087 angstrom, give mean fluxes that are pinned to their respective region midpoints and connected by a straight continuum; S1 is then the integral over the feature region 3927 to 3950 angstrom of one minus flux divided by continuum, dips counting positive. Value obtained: 7.8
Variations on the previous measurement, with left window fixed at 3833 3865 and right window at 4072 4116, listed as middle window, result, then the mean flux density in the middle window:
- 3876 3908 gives 1.9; 20.9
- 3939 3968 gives 4.0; 20.9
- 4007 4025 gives -2.3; 29.7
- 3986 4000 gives -1.3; 28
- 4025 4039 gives -0.9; 28.7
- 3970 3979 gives 2.2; 19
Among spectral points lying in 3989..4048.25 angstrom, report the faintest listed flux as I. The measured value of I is 26.1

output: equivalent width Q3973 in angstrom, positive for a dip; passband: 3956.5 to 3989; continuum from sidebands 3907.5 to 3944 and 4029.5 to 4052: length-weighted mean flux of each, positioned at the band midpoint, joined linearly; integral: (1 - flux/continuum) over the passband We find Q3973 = 3.0 angstrom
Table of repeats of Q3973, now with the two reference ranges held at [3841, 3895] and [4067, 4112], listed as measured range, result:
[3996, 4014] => -1.73 angstrom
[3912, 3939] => 6.61 angstrom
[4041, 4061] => -1.43 angstrom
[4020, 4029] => -1.32 angstrom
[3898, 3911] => -0.13 angstrom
